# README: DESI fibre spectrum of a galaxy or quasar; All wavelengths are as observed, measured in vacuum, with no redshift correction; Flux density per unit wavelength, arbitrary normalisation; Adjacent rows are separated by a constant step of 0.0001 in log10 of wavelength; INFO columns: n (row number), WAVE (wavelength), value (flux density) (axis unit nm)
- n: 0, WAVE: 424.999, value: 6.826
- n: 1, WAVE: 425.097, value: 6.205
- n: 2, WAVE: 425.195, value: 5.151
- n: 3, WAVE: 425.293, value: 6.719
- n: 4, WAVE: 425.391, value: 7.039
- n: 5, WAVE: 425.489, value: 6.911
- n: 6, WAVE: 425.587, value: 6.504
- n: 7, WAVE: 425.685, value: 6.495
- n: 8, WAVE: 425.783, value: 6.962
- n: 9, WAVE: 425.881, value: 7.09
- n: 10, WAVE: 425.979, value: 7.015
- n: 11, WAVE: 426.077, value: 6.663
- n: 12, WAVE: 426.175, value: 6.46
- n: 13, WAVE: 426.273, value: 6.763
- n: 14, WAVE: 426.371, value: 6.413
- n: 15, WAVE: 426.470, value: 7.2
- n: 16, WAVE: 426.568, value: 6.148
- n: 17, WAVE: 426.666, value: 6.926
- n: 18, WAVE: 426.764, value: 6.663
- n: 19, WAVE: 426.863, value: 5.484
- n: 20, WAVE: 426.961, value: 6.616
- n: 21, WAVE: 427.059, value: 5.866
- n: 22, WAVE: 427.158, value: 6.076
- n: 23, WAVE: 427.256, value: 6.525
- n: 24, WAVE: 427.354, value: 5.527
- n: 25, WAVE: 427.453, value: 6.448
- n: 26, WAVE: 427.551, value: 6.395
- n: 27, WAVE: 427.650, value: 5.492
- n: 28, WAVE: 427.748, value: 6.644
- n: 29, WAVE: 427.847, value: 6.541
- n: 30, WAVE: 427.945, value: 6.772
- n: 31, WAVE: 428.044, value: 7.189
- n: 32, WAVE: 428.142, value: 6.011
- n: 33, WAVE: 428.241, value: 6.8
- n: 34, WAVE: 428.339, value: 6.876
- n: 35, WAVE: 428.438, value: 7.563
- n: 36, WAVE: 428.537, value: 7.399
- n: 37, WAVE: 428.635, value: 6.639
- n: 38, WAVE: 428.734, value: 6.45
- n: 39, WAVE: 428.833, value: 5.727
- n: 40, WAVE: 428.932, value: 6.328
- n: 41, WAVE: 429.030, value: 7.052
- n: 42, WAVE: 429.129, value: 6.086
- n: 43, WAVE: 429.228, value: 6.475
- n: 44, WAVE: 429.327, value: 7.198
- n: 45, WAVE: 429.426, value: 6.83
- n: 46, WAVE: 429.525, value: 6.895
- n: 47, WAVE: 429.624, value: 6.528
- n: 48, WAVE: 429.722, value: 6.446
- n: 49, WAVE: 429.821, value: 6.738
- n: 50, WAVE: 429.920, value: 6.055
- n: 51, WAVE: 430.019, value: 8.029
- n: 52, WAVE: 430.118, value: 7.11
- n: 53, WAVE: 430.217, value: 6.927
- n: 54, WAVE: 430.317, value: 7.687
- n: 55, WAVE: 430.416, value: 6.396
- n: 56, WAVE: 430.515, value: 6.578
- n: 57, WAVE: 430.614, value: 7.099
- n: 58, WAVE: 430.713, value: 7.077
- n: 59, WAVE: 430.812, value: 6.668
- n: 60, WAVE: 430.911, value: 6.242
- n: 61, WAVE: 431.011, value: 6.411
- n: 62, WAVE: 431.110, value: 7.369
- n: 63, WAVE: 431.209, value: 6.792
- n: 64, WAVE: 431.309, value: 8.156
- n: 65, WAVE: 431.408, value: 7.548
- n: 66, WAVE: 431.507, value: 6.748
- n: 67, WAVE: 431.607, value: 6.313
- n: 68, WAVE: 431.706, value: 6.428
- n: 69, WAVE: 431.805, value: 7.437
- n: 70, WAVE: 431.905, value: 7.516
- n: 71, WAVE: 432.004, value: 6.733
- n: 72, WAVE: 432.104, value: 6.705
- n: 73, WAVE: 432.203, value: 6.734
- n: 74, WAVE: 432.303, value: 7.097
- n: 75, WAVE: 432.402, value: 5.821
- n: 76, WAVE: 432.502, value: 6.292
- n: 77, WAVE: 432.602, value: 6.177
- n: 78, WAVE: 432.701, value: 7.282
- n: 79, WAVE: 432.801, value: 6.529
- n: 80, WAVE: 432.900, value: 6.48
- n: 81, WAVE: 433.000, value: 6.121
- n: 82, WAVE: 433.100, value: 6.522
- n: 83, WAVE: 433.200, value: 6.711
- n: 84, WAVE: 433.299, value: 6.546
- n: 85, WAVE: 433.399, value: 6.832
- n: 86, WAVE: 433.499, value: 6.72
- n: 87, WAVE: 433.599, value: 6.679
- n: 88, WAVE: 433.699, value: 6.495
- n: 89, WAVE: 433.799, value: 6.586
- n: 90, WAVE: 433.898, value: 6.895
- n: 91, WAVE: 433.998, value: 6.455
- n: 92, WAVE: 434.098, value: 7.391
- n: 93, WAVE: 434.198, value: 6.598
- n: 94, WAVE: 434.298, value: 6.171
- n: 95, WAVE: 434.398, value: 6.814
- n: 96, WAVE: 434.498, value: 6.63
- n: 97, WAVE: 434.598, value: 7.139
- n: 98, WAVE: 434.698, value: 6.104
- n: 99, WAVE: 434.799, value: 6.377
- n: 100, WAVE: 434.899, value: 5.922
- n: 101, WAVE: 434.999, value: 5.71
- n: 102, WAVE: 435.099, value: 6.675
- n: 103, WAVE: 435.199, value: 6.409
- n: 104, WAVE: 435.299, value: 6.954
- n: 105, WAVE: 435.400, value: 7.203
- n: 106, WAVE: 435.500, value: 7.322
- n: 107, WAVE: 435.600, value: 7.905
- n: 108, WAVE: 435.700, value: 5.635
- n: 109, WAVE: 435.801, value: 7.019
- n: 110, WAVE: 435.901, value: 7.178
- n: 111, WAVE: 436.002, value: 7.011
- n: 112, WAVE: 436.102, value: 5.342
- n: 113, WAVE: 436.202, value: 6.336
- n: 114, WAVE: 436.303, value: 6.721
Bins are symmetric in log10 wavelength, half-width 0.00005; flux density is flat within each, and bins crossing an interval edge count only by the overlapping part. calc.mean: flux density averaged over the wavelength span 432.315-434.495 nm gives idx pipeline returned 6.59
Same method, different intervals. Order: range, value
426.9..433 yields 6.69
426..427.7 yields 6.35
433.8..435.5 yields 6.61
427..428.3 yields 6.34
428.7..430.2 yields 6.67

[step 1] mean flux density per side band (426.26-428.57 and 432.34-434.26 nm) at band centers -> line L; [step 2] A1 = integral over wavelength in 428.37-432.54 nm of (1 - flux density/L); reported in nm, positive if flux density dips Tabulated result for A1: -0.17 nm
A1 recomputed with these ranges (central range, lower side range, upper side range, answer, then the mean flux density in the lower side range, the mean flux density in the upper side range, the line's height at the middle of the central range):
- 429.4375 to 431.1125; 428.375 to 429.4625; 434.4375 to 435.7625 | -0.04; 6.7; 6.62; 6.68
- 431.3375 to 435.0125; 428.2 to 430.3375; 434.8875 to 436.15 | 0.04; 6.8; 6.66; 6.71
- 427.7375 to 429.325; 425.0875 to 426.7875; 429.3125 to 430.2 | 0.03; 6.64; 6.86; 6.79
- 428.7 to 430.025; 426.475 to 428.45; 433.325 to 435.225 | -0.03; 6.43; 6.56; 6.46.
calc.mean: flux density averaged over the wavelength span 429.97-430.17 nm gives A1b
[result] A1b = 7.56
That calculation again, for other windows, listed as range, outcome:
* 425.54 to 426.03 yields 6.82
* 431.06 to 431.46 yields 7.47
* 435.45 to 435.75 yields 6.97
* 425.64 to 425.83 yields 6.73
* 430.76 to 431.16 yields 6.68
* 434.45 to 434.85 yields 6.55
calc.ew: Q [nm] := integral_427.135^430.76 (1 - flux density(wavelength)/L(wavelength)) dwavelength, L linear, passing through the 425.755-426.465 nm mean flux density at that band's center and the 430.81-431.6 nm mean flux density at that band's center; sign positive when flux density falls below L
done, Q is 0.12 nm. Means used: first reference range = 6.79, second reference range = 6.97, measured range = 6.67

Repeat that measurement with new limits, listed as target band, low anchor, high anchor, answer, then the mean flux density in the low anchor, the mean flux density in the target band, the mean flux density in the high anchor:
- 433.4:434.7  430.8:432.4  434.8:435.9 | 0.01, 6.9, 6.7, 6.69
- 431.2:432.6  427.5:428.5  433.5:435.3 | -0.06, 6.64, 6.85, 6.55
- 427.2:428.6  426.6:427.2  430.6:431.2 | -0.04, 6.27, 6.59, 6.8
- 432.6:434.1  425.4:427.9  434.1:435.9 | 0.00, 6.48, 6.65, 6.66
